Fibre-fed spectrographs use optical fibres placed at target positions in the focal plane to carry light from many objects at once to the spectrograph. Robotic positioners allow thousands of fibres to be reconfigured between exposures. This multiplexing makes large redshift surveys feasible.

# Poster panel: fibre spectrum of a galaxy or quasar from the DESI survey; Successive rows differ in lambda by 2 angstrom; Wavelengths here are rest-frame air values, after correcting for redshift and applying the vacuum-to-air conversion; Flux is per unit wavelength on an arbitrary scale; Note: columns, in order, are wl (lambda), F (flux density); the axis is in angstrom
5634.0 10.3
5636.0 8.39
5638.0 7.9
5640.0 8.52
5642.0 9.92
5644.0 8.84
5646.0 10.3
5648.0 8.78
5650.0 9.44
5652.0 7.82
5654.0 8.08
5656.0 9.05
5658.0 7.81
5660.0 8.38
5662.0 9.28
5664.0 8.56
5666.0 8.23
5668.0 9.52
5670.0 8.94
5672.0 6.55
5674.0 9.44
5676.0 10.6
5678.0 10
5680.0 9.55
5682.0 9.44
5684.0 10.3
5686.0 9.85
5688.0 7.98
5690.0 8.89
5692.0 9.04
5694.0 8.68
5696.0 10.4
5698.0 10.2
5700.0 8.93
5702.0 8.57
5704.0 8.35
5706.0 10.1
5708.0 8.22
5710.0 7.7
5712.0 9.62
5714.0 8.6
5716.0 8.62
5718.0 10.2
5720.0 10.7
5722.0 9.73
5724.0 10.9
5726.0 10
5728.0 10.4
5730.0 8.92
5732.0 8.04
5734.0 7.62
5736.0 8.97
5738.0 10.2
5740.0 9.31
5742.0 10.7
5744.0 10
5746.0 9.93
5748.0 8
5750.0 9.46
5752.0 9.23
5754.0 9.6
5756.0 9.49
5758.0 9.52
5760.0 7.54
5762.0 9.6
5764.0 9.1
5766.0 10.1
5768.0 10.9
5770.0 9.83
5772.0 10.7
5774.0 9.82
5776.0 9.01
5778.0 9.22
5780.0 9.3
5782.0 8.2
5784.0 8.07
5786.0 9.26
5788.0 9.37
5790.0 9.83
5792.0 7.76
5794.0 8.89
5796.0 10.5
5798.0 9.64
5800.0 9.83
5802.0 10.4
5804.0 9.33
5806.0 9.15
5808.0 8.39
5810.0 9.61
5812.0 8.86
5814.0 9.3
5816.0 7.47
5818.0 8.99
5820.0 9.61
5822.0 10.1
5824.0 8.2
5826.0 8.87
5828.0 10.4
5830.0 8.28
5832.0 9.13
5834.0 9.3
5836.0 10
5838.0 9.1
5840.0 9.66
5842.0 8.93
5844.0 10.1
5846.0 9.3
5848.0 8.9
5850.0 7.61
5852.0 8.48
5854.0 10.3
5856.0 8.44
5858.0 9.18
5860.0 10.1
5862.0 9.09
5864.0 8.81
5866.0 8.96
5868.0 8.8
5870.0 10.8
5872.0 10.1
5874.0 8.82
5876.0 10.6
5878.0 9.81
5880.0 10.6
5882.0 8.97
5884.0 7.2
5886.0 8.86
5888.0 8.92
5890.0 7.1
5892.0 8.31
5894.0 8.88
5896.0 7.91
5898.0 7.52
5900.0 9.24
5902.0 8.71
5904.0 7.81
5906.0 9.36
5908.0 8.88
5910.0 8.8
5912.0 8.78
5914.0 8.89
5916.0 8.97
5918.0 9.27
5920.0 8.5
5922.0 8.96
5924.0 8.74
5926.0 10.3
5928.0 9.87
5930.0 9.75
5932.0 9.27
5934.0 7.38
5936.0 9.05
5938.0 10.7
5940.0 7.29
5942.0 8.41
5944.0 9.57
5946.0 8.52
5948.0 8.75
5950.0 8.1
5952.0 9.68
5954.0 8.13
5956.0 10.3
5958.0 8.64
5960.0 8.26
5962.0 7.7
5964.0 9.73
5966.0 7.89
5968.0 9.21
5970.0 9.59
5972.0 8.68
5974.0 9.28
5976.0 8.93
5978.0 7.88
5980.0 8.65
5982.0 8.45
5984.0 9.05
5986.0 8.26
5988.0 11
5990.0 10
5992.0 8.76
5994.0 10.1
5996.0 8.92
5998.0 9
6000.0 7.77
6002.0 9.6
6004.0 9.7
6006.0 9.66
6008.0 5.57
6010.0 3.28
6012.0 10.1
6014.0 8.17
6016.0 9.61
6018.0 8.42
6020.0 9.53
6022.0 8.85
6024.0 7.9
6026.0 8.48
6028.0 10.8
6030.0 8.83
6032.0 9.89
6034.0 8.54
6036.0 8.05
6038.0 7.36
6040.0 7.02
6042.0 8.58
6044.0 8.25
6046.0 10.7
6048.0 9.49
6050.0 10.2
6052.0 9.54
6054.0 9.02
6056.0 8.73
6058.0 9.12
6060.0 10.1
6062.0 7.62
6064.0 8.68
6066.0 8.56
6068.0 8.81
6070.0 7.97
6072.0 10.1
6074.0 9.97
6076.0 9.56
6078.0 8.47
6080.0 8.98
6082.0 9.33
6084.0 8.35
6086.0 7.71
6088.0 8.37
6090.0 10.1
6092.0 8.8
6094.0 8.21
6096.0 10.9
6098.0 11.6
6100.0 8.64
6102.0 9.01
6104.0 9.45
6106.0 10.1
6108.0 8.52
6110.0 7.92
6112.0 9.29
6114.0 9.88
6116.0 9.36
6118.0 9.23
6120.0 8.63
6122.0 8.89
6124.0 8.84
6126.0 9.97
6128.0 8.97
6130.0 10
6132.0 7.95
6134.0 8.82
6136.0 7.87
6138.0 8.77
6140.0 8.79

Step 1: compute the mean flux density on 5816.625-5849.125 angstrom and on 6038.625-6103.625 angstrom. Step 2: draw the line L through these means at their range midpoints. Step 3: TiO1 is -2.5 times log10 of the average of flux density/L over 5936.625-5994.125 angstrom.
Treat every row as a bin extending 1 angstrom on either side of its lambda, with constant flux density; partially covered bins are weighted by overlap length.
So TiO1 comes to 0.03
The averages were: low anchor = 9.28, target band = 8.93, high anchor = 9.07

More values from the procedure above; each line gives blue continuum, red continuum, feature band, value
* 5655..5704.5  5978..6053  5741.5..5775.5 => -0.07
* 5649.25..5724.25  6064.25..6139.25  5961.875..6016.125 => 0.04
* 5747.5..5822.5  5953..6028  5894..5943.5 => 0.01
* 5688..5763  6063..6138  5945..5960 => 0.04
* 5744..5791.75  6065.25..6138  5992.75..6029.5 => 0.06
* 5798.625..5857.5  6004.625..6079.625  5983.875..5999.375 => -0.06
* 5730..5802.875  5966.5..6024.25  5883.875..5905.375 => 0.09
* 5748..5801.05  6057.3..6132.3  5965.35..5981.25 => 0.05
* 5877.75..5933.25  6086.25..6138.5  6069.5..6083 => -0.02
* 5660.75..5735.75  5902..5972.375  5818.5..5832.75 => -0.02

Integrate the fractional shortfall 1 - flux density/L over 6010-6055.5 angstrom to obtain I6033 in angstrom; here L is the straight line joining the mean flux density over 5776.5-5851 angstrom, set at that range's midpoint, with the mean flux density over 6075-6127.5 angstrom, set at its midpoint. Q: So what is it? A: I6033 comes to 1.6 angstrom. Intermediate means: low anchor 9.16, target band 8.84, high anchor 9.16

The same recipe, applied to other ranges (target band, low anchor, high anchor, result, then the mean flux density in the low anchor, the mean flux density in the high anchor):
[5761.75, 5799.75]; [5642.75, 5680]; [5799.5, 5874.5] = -1.3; 8.89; 9.23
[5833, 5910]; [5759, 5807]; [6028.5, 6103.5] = 2.0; 9.39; 9.02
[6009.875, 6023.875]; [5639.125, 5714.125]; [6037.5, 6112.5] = 0.7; 9.02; 9.04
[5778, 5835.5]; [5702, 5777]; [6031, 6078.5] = 1.0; 9.41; 8.94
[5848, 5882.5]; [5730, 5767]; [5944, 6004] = -1.1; 9.24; 8.95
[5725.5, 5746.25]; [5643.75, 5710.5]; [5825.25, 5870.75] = -0.8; 9.01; 9.23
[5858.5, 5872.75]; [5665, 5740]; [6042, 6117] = -0.4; 9.24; 9.17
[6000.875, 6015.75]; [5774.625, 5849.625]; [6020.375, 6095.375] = 1.5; 9.19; 8.91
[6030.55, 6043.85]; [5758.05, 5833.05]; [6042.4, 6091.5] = 1.2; 9.26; 9.06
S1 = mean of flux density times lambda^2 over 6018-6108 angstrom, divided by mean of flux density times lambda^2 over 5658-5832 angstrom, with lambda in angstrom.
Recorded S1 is 1.09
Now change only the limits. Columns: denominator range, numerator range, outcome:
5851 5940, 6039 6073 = 1.05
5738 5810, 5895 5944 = 0.99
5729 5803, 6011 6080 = 1.05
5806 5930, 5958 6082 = 1.03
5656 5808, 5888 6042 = 1.02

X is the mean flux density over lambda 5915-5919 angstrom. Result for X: 9.12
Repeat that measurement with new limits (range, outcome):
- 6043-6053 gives 9.64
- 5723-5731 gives 10.1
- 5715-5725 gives 10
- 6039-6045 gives 7.95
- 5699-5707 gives 8.99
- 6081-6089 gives 8.44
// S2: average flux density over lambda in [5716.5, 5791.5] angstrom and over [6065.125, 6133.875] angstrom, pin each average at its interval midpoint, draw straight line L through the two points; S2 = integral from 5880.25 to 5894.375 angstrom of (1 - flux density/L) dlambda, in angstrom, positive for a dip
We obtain 1.4 angstrom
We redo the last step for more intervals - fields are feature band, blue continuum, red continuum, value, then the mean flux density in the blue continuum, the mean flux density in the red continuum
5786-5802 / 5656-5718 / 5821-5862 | -0.52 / 9.03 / 9.22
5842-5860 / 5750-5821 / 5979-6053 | 0.14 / 9.3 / 8.81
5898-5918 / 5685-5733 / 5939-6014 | 0.16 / 9.28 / 8.71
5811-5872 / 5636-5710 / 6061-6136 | -1.16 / 8.99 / 9.05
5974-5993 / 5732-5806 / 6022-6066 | -0.03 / 9.37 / 8.89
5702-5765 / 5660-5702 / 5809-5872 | -0.70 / 9.18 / 9.2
